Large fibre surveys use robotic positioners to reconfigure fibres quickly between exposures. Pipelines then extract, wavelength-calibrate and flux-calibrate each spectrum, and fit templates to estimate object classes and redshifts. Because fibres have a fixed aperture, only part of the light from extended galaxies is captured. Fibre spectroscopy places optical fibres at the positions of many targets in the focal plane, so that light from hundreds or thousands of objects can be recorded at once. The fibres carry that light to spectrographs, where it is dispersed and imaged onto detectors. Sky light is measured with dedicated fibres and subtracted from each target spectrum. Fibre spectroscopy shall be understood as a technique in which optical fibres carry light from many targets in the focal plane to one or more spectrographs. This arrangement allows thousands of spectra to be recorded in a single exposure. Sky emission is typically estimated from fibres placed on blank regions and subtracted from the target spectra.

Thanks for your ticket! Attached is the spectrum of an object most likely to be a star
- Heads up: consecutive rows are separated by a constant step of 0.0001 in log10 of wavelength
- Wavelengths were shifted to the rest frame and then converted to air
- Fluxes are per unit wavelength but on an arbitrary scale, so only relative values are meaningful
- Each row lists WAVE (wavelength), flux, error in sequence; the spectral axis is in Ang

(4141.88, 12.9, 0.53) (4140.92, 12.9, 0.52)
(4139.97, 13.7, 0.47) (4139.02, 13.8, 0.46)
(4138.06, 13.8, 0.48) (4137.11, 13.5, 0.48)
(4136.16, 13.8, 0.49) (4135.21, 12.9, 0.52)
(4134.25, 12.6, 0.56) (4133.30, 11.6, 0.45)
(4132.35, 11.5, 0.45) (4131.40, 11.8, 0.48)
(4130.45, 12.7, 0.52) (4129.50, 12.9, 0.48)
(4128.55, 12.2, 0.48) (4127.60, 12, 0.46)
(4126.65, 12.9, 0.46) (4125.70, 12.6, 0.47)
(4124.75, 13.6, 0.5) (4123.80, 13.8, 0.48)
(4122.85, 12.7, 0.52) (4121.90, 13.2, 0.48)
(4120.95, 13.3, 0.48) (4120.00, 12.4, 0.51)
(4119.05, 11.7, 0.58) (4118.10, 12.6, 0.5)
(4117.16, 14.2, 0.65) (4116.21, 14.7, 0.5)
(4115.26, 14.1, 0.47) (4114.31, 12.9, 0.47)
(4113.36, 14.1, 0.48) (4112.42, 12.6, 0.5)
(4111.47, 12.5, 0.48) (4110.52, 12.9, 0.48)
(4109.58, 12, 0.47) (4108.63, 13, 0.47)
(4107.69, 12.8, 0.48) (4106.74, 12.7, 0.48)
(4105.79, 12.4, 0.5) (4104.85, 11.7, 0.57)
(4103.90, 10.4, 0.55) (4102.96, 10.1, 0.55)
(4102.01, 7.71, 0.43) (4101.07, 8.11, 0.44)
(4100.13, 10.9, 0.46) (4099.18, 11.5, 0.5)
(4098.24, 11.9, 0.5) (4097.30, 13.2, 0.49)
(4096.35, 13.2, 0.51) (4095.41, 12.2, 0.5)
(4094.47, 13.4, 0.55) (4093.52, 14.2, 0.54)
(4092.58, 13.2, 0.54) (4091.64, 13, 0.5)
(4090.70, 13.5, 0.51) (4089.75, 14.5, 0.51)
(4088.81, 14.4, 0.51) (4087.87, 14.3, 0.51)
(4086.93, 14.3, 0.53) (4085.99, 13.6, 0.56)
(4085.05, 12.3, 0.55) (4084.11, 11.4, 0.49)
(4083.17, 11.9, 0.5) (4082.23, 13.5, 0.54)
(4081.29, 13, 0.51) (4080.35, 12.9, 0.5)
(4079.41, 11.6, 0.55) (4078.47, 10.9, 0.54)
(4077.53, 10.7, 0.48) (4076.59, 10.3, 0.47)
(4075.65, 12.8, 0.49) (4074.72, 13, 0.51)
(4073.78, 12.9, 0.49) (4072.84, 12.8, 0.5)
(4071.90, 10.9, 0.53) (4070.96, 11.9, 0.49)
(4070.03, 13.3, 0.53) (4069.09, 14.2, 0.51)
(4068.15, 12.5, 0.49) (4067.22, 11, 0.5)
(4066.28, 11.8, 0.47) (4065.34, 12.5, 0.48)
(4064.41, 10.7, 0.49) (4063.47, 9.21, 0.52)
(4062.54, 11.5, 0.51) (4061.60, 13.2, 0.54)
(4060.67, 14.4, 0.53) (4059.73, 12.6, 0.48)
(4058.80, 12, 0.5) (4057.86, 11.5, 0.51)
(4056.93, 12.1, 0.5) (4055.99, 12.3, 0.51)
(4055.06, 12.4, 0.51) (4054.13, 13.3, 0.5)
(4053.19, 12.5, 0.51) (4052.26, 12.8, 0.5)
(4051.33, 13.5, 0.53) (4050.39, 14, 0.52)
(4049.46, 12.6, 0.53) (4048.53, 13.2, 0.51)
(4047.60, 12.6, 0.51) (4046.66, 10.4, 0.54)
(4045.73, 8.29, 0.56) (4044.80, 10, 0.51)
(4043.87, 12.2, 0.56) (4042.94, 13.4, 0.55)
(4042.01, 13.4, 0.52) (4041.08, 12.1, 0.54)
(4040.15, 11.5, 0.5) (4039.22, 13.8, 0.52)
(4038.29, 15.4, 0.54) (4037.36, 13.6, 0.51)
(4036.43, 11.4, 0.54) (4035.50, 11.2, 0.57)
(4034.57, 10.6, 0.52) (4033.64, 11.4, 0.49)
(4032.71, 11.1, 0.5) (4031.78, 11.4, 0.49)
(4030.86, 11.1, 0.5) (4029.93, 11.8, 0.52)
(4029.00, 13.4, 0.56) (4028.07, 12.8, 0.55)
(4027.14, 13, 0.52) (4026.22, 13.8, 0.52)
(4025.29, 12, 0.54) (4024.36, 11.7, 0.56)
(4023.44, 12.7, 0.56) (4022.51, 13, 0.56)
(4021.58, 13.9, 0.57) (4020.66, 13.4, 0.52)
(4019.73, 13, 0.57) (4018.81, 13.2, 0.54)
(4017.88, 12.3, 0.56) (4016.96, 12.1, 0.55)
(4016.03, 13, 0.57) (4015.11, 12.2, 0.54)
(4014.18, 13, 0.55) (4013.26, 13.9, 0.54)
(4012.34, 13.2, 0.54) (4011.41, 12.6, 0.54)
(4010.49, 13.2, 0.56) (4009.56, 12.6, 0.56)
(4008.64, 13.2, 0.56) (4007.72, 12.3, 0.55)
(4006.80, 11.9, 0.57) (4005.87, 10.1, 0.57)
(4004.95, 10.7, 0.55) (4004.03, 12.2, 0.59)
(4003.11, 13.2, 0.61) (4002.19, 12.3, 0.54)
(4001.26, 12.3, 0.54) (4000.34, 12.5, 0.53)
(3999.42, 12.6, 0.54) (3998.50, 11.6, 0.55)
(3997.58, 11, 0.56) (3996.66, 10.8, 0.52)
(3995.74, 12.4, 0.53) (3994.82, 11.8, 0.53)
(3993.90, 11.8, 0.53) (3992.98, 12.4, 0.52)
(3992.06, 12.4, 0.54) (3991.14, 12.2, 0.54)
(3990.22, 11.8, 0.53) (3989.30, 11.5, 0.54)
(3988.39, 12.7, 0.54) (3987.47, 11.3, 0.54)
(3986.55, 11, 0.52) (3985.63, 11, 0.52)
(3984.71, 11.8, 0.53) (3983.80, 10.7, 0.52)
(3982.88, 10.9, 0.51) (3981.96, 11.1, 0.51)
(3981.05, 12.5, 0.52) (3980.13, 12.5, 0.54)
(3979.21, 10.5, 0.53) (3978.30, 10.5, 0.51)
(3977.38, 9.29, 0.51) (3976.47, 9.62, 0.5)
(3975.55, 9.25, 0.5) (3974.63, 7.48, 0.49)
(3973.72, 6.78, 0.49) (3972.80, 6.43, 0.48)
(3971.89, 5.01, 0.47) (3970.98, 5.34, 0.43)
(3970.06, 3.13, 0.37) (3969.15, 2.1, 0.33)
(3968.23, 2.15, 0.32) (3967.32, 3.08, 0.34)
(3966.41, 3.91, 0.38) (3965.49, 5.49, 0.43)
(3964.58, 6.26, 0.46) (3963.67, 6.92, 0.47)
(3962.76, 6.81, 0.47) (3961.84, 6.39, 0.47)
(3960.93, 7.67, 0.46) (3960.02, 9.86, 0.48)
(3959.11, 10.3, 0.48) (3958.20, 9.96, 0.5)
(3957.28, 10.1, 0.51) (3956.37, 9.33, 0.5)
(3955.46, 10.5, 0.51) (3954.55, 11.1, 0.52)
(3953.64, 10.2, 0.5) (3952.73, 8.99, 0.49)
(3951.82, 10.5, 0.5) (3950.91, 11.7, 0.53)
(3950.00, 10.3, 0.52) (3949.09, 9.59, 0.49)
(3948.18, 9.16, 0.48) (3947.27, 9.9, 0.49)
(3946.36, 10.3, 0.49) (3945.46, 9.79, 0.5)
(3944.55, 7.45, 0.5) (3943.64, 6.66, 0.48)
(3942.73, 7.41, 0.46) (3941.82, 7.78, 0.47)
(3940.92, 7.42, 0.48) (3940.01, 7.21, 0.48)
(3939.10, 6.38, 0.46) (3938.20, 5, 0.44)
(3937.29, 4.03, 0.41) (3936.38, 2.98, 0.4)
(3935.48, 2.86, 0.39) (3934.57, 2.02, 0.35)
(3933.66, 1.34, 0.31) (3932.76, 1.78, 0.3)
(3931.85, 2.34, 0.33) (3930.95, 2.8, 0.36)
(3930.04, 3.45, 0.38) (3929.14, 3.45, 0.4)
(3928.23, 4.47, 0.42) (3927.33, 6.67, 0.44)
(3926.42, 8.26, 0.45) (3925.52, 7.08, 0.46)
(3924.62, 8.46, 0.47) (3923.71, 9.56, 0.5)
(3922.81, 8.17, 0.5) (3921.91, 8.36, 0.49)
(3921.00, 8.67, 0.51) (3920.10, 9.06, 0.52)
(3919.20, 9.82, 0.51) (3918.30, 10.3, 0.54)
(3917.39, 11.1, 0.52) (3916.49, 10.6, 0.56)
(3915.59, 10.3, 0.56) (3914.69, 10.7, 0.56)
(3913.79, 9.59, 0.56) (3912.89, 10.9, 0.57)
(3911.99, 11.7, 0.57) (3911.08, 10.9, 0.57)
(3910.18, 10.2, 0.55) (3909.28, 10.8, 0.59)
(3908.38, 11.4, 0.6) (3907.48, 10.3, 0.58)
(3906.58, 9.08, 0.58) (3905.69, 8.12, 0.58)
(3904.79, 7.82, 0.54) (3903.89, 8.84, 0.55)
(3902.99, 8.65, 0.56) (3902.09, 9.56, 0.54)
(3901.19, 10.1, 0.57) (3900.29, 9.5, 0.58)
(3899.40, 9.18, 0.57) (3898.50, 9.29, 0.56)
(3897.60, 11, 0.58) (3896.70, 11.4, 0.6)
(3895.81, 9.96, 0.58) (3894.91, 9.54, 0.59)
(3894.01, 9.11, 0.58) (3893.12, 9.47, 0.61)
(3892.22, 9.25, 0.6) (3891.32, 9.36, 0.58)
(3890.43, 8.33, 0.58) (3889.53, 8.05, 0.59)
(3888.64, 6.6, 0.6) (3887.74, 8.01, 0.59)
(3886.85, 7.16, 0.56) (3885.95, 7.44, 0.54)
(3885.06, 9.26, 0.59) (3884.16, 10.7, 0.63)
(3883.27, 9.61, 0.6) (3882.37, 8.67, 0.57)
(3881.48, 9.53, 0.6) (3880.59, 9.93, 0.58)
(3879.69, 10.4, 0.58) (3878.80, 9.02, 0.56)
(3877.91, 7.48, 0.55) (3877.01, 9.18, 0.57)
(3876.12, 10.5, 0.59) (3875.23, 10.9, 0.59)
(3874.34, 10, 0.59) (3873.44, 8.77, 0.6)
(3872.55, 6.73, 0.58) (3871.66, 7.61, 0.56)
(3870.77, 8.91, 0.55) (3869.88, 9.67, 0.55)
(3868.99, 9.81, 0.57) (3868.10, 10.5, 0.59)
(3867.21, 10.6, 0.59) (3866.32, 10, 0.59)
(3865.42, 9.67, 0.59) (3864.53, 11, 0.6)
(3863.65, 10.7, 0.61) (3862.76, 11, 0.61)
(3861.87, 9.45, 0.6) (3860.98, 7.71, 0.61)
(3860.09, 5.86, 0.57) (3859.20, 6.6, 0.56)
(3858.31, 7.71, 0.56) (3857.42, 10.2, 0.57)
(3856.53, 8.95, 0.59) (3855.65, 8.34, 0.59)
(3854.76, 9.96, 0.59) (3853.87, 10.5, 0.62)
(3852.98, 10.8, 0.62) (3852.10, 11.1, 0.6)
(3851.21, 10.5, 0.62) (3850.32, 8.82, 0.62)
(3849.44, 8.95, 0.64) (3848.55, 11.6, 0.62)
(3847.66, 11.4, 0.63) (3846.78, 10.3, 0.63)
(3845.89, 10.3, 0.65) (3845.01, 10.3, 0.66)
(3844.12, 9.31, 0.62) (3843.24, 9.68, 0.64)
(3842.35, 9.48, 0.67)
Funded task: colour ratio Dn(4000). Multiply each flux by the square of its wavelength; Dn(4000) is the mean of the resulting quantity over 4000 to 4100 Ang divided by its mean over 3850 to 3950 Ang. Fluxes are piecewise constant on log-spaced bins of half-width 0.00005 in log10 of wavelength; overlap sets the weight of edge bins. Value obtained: 1.57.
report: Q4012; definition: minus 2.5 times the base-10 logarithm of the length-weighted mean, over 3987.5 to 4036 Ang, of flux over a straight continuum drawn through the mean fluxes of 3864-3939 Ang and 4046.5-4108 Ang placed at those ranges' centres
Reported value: -0.13 mag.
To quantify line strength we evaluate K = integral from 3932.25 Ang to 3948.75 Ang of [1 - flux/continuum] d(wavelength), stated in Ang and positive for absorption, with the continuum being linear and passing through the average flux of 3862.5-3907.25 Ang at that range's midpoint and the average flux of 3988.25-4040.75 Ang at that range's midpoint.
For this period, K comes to 7.1 Ang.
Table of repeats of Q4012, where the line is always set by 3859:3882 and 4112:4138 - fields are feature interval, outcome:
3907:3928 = 0.038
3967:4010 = 0.077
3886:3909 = 0.064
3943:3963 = 0.120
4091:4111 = 0.057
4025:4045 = -0.060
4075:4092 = -0.032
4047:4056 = -0.089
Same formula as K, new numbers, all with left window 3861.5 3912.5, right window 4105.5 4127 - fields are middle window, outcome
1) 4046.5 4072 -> -0.5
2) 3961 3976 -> 7.4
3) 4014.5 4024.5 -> -1.1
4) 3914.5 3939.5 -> 9.1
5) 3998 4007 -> -0.5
